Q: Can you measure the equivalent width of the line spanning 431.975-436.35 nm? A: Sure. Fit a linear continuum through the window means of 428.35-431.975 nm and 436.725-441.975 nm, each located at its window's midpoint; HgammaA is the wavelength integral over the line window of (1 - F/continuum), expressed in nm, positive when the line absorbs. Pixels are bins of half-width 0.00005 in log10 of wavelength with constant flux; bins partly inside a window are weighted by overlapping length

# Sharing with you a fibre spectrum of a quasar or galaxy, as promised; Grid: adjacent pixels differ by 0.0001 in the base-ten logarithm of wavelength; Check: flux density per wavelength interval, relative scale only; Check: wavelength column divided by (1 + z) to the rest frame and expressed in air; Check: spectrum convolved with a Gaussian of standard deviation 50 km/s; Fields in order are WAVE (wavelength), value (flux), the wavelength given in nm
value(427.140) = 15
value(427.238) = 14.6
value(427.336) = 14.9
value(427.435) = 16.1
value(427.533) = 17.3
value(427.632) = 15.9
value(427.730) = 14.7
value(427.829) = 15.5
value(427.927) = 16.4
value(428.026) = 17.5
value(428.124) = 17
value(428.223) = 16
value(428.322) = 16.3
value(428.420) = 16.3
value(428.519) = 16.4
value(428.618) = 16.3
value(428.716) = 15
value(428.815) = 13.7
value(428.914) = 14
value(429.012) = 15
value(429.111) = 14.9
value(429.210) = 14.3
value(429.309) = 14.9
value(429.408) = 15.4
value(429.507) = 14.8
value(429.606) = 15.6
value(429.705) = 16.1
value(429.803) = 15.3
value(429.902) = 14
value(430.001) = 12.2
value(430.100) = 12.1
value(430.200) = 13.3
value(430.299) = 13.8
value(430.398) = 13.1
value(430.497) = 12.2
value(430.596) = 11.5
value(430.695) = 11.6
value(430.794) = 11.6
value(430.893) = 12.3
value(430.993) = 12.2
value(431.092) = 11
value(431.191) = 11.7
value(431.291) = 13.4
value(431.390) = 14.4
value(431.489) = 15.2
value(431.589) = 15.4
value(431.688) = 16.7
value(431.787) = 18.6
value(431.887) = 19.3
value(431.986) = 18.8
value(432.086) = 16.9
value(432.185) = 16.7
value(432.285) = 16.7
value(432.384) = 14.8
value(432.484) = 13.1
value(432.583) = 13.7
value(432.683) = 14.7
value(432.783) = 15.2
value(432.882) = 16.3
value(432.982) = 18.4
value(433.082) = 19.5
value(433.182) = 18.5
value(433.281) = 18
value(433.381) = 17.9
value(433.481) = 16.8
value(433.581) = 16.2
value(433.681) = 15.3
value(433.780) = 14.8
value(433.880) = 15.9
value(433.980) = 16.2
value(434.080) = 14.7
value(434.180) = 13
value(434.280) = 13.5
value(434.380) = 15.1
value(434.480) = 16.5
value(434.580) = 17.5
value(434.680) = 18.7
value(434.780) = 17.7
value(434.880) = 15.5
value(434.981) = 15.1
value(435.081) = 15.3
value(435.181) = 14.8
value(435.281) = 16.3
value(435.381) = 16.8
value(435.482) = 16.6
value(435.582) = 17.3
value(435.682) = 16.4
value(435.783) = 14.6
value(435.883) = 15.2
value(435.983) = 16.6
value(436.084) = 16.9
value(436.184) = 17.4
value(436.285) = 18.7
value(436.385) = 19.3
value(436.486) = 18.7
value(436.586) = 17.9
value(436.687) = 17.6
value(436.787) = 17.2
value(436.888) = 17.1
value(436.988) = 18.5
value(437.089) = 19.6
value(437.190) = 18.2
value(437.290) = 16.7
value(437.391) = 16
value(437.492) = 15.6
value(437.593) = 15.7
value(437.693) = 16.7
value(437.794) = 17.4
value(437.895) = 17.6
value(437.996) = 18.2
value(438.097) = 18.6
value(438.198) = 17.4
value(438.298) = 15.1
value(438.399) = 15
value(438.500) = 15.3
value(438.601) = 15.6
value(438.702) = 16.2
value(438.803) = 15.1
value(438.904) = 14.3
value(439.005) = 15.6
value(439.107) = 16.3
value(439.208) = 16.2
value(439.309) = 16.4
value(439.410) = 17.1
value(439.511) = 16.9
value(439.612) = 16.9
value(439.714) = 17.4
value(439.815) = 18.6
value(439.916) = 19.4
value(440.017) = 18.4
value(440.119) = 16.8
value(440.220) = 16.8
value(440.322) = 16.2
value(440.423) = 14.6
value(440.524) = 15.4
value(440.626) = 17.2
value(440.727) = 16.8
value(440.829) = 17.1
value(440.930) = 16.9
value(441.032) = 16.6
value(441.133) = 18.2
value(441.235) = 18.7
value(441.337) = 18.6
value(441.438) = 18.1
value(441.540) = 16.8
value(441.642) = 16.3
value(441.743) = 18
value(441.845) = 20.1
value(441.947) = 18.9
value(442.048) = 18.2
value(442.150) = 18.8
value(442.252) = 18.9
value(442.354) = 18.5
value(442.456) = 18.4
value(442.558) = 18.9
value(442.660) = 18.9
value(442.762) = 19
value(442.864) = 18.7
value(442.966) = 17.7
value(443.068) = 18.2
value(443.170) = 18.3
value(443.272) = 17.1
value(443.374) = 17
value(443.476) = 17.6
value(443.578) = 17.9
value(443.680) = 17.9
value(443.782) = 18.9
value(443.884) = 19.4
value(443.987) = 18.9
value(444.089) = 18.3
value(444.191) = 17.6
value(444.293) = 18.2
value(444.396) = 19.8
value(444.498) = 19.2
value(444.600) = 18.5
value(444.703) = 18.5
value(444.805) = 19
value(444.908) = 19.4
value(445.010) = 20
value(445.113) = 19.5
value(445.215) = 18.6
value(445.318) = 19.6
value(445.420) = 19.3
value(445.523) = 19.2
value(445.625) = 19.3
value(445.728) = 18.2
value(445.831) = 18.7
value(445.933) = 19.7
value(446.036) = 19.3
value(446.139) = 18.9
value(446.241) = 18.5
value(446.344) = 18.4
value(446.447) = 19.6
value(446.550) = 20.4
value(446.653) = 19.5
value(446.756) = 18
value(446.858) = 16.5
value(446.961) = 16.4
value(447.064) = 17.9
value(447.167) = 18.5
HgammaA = -0.21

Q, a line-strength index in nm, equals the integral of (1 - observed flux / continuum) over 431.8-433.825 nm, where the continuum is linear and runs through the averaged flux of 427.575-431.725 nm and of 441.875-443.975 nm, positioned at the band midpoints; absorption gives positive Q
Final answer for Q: -0.17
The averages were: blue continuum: 14.4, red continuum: 18.4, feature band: 16.6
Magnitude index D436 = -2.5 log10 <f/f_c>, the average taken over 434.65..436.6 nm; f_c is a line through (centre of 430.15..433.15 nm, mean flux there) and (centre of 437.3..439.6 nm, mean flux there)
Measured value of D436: -0.07 mag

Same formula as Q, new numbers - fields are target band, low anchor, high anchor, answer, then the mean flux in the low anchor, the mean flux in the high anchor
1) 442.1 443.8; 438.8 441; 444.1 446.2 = -0.02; 16.7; 19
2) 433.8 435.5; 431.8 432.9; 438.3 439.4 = 0.01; 16.1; 15.6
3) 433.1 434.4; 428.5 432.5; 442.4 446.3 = -0.04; 14.5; 18.7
